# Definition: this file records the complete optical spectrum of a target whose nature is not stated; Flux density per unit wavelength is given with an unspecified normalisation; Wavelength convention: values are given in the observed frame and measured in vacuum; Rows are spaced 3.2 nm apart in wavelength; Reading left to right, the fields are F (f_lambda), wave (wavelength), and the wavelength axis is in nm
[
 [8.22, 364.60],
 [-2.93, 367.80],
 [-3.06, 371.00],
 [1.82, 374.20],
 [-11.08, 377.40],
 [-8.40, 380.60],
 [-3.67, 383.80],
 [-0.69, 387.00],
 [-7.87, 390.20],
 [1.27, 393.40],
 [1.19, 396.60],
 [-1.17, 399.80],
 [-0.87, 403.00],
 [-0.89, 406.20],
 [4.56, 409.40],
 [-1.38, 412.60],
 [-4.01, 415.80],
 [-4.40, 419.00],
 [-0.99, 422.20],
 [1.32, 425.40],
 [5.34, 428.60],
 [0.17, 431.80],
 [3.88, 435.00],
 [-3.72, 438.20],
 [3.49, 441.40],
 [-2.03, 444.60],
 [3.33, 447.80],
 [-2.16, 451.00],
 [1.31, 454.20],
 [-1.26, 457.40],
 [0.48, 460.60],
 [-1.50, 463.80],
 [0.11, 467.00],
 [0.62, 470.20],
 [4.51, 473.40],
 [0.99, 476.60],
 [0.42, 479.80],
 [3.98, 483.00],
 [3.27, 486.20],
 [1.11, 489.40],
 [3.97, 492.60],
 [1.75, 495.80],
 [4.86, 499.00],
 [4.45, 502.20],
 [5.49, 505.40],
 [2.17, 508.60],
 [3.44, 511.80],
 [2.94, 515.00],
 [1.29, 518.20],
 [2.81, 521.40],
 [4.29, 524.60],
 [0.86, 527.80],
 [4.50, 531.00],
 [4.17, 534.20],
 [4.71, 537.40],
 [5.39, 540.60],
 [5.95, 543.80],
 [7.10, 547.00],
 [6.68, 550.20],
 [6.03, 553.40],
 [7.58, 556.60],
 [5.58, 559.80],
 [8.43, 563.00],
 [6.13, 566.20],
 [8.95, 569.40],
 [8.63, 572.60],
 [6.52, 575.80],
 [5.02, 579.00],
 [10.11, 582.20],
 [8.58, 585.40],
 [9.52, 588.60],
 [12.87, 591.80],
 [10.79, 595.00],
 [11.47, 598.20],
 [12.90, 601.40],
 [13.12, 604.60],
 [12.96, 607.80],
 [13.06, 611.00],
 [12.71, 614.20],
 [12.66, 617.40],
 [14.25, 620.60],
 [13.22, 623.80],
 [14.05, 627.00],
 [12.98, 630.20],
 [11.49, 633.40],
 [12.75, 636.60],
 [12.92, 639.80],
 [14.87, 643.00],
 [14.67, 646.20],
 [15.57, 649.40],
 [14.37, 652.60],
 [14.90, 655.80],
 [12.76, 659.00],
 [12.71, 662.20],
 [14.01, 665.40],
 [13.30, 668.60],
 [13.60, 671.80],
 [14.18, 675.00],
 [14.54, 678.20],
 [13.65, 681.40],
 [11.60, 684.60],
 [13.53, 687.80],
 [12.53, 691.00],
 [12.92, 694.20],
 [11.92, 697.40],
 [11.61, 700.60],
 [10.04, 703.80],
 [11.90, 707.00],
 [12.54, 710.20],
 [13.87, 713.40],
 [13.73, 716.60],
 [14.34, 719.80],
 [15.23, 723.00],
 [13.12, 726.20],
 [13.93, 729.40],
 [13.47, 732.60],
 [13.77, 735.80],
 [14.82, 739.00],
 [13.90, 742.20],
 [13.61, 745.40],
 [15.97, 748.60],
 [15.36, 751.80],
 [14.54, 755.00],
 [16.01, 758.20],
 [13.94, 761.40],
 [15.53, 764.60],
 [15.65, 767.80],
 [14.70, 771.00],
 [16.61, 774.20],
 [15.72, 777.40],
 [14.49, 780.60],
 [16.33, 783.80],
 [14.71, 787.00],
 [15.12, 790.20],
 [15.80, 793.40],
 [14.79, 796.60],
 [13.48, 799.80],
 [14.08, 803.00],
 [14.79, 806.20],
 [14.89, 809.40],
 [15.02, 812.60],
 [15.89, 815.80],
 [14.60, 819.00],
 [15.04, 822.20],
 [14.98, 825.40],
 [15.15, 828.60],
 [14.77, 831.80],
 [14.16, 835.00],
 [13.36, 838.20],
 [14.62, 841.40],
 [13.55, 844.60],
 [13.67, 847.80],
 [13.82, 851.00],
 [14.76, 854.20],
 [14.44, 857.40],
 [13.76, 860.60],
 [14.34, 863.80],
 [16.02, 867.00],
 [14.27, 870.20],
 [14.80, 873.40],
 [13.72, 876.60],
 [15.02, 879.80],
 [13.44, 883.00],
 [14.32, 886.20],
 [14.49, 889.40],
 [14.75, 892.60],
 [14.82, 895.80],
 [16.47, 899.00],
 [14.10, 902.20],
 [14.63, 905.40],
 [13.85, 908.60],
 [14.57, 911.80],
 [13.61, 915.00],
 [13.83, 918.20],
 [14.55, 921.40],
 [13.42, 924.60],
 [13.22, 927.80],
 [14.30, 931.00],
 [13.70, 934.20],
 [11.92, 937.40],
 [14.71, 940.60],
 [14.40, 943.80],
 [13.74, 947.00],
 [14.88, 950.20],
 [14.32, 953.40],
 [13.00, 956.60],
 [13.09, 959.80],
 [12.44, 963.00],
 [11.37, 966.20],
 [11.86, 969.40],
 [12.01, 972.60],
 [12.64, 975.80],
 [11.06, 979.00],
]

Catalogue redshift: 0.358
